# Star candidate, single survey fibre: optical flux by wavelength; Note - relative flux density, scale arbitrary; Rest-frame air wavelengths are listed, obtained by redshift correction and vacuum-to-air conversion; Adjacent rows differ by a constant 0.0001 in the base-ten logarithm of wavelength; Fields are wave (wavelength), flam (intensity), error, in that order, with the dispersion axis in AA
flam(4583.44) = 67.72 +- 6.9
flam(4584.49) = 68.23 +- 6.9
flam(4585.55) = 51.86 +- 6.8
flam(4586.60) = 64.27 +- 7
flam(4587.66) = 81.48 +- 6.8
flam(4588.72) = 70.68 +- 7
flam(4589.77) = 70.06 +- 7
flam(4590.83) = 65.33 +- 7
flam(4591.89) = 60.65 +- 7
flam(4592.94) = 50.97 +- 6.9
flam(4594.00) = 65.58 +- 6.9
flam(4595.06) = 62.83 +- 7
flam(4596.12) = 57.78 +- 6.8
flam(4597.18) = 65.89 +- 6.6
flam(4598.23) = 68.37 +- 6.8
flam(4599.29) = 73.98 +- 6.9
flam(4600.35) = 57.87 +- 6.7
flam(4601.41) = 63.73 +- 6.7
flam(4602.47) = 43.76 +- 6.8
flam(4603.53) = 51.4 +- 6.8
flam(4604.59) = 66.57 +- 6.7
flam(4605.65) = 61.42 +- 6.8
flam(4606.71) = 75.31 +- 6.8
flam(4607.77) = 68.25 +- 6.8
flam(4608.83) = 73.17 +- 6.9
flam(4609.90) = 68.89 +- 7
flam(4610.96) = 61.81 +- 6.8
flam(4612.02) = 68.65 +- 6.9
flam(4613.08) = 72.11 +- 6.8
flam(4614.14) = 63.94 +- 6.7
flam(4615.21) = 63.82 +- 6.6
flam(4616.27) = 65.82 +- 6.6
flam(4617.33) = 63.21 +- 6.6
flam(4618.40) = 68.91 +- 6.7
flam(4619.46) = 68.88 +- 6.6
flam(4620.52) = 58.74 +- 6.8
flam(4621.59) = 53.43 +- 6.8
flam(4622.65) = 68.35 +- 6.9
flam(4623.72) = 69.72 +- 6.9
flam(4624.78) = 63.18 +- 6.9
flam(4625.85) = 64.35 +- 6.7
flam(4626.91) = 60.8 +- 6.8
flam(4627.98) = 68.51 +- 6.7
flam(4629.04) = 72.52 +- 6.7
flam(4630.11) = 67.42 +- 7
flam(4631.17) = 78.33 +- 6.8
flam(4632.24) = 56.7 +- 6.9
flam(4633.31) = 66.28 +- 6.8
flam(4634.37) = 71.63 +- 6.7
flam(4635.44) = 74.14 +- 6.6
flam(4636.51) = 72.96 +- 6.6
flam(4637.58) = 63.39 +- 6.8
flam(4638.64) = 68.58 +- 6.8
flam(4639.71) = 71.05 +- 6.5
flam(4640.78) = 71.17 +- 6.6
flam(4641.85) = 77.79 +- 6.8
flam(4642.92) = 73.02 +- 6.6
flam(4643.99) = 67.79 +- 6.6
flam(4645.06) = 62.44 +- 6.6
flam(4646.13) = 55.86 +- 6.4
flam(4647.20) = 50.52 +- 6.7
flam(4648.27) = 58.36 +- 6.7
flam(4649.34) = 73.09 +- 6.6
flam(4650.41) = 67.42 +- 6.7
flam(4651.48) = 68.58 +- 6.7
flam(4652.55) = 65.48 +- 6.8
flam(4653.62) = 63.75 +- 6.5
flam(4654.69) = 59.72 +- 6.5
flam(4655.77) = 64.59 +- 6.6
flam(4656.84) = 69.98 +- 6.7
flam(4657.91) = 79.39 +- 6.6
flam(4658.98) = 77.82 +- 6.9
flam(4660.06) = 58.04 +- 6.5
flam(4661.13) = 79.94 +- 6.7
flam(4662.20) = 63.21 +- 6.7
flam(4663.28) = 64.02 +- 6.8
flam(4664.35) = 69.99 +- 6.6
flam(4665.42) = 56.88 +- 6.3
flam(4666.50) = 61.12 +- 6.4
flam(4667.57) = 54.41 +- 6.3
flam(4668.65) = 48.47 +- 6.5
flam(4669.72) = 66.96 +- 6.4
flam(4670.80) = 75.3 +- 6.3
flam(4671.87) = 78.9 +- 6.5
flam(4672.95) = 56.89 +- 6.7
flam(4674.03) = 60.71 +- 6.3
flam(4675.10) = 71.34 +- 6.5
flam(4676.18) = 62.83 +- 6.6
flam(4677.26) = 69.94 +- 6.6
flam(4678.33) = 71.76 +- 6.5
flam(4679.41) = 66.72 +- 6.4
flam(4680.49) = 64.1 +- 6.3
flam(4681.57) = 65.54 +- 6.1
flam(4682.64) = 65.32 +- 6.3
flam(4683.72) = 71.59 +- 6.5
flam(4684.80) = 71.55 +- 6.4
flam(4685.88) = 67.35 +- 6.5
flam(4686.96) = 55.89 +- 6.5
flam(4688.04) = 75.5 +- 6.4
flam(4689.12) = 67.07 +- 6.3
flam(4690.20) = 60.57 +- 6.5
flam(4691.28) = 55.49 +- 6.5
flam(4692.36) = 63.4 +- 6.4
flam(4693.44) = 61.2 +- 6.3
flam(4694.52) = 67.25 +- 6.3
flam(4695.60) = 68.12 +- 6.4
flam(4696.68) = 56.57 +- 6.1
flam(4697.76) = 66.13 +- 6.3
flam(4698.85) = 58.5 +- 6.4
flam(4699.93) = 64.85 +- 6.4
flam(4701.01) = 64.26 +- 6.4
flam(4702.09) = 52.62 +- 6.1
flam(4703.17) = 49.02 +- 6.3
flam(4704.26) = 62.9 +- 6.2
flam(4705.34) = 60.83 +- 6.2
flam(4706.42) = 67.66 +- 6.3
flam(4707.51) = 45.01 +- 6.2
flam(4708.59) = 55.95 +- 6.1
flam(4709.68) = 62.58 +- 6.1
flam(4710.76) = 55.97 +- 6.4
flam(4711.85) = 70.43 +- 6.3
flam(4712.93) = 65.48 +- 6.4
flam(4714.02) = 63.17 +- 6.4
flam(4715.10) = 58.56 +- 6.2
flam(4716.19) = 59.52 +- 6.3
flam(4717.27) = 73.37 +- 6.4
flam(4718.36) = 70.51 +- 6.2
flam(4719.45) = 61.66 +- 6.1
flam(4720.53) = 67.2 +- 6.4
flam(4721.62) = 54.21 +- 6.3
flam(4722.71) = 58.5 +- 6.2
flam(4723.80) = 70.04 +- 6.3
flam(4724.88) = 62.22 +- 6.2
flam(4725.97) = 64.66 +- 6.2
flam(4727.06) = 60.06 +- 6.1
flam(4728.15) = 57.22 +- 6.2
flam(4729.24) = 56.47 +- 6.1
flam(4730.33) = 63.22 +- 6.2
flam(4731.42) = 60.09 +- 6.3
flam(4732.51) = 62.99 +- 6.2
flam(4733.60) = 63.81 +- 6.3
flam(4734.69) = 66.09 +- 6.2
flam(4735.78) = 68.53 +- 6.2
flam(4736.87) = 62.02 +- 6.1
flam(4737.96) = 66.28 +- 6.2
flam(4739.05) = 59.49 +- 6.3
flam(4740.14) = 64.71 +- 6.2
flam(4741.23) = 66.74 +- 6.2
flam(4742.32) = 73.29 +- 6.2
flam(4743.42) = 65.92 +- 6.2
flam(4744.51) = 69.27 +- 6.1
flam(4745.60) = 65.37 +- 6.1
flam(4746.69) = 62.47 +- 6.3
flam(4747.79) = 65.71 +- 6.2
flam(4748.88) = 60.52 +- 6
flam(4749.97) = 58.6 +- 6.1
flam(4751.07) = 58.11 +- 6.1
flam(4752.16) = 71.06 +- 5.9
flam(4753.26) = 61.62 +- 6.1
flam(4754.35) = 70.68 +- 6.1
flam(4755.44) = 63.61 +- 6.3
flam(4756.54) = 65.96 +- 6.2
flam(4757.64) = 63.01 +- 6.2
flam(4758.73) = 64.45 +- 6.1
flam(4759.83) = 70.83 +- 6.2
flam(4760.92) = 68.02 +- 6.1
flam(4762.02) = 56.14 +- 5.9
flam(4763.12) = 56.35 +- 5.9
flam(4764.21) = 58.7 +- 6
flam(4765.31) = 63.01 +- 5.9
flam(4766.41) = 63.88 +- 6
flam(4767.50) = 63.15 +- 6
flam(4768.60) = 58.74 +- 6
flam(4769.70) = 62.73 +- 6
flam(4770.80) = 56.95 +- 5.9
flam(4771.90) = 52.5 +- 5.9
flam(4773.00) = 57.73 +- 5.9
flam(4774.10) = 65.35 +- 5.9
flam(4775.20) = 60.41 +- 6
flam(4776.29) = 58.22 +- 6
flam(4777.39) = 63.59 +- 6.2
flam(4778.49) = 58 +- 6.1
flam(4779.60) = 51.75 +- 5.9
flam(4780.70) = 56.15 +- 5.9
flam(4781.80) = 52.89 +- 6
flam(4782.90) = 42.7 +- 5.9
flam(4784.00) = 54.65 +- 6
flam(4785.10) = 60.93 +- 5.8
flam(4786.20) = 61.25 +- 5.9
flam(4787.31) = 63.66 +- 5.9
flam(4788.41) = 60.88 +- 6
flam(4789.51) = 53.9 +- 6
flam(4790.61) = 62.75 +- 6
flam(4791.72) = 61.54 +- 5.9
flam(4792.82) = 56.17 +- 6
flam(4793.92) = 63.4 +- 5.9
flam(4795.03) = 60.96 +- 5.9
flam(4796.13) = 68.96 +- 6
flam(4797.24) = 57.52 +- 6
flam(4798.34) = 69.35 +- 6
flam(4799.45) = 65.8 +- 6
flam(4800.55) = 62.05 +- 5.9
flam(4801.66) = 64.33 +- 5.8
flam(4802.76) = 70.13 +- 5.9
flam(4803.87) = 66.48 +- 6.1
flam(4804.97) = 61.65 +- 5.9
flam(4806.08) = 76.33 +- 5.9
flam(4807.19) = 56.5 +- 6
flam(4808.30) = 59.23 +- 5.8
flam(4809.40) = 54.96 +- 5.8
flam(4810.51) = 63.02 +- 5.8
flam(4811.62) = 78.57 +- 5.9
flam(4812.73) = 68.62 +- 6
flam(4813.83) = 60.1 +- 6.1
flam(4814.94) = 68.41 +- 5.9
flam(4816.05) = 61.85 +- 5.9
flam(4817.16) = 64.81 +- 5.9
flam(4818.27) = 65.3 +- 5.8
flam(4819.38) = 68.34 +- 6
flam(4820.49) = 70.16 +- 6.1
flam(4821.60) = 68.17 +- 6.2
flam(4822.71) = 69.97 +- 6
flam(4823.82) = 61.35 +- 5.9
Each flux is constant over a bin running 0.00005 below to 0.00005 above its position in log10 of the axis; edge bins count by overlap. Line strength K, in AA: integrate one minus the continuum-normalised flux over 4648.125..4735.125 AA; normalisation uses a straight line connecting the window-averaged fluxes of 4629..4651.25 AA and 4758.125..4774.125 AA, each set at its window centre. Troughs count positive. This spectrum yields 1.3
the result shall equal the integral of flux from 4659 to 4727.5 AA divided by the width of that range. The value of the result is 63.6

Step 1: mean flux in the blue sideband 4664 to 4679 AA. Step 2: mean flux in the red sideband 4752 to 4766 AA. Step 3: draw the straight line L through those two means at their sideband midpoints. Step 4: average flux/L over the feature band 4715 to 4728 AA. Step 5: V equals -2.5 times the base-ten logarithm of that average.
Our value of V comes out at 0.01 mag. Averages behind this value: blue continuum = 64.6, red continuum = 63.9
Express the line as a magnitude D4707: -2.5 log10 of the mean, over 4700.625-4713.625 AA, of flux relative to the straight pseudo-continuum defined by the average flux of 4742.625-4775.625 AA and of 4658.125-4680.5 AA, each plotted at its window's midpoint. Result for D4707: 0.09 mag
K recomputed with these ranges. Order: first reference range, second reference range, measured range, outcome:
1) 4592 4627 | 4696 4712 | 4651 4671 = -1.3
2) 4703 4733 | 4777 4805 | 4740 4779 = -1.3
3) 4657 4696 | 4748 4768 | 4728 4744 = 0.0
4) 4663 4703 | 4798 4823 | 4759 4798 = 3.4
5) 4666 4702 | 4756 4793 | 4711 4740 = -0.4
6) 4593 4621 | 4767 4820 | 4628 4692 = -3.0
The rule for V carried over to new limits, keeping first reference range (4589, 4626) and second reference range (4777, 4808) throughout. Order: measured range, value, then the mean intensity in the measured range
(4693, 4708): 0.04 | 60.4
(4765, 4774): 0.02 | 60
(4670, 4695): -0.06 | 66.3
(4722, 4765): -0.03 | 63.6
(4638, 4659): -0.06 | 67.1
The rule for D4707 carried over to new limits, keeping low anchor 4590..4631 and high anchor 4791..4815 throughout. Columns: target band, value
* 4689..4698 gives 0.030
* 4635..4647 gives -0.063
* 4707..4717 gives 0.074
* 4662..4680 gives -0.004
